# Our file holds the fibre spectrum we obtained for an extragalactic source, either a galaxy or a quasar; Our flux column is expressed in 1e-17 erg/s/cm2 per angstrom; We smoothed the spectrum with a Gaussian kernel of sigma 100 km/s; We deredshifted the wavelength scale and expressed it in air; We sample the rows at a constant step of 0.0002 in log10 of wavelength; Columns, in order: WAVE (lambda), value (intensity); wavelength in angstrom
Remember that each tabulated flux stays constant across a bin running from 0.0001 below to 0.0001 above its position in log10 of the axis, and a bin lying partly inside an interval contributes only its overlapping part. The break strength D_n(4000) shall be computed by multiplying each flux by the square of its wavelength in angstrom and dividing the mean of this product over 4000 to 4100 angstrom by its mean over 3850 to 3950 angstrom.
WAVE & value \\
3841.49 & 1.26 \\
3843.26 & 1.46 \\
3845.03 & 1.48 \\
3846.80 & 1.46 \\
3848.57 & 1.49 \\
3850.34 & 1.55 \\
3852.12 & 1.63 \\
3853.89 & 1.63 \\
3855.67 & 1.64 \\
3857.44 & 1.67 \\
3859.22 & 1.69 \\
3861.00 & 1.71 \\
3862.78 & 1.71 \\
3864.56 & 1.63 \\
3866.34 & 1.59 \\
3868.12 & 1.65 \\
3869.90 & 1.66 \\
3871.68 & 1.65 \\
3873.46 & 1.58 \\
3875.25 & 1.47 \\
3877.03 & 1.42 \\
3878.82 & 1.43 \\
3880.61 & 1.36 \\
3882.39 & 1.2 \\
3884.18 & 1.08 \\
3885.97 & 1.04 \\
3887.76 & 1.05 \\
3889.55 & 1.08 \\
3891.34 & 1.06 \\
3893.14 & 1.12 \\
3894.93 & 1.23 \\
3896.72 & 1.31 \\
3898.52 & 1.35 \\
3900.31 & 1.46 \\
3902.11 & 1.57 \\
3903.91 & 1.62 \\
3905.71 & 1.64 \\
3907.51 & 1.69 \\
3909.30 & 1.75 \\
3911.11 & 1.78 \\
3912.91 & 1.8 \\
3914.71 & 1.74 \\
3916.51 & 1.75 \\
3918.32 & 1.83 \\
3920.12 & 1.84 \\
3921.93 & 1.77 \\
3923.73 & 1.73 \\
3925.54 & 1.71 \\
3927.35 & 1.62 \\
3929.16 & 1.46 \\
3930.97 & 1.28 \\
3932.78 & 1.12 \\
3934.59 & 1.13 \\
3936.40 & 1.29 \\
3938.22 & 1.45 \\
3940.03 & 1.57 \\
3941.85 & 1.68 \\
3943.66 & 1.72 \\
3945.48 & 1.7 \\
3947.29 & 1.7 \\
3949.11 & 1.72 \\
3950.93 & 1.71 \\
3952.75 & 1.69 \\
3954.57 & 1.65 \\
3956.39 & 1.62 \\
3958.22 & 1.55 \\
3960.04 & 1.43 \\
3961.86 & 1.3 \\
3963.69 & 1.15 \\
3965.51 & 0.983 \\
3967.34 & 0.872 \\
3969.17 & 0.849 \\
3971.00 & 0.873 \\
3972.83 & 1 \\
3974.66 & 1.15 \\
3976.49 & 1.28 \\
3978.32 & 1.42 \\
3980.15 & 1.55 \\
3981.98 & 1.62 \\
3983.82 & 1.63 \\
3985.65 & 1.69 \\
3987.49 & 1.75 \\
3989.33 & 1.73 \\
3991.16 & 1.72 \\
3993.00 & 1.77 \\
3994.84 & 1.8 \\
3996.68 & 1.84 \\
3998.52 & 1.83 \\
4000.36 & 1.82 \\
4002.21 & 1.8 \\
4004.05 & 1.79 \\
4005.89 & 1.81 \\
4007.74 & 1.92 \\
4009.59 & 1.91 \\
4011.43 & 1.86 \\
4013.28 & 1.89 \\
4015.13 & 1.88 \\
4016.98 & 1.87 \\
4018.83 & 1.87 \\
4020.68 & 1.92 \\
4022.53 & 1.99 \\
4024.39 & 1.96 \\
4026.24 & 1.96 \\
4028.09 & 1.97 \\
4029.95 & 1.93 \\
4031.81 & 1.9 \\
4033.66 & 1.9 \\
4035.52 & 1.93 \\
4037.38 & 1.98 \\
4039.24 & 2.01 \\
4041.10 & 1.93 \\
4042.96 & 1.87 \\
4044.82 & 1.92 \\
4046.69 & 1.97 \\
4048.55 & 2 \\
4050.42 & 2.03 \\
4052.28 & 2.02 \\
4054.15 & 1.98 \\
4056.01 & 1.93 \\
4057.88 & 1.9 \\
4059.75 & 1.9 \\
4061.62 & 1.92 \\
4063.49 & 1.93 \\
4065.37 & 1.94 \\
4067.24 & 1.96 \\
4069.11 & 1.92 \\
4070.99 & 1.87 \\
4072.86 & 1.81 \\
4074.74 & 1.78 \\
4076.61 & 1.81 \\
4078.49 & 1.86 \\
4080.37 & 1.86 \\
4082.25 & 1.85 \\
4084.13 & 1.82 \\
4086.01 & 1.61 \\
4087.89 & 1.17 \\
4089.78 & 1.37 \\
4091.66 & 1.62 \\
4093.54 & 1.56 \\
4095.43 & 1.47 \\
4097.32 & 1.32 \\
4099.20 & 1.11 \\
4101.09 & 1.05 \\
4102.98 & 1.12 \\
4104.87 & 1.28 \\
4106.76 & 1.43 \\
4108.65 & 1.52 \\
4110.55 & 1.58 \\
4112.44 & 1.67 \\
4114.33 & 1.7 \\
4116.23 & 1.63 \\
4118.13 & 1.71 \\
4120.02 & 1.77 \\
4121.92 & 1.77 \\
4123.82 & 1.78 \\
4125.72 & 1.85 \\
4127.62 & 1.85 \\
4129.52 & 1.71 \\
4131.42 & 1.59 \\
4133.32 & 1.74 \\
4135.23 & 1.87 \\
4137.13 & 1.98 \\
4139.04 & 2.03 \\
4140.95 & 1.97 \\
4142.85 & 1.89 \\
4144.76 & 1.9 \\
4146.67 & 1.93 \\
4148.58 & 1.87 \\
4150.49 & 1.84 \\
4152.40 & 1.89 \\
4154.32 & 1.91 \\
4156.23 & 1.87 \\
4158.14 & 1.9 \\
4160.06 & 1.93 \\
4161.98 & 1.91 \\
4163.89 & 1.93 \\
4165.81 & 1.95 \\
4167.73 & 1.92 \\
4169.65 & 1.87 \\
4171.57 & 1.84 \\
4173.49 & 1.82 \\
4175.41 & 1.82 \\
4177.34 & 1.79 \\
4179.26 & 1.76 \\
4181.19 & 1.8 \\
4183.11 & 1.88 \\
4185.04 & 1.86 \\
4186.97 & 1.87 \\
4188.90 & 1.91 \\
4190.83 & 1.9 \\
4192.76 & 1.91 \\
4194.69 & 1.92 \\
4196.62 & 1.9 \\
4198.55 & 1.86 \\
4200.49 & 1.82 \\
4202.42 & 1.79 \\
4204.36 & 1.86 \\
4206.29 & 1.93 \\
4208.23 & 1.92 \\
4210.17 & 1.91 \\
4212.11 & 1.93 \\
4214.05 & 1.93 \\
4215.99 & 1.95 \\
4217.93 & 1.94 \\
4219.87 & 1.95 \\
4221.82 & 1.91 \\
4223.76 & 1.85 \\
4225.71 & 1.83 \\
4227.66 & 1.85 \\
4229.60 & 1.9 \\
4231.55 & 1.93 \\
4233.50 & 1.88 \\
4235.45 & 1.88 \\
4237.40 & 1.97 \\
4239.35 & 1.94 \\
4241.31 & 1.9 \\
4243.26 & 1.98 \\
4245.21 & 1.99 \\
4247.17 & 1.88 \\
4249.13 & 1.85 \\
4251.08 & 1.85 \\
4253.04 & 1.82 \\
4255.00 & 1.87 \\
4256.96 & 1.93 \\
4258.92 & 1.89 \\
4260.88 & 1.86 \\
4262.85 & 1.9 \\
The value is 1.3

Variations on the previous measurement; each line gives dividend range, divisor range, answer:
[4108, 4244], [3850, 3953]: 1.39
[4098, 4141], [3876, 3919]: 1.27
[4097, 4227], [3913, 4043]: 1.19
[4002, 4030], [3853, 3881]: 1.28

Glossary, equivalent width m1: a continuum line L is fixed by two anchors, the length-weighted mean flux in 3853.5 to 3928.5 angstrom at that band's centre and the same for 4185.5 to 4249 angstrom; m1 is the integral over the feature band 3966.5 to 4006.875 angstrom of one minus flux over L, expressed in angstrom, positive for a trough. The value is 2.8 angstrom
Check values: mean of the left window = 1.53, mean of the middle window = 1.53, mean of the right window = 1.9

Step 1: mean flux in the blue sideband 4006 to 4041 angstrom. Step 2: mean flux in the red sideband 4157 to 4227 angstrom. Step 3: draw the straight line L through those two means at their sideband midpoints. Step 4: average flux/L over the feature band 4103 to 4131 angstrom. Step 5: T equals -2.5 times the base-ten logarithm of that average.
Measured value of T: 0.16 mag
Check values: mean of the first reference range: 1.92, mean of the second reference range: 1.88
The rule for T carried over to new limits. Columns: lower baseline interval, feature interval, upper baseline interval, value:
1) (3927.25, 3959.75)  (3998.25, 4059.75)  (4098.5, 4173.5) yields -0.18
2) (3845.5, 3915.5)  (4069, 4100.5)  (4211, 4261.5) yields 0.07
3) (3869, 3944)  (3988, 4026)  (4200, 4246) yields -0.15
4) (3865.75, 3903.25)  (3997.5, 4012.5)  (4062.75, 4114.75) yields -0.22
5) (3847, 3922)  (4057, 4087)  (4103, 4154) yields -0.10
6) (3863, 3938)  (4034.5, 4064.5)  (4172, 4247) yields -0.16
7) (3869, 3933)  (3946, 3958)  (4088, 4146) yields -0.11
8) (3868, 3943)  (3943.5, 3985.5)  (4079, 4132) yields 0.08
